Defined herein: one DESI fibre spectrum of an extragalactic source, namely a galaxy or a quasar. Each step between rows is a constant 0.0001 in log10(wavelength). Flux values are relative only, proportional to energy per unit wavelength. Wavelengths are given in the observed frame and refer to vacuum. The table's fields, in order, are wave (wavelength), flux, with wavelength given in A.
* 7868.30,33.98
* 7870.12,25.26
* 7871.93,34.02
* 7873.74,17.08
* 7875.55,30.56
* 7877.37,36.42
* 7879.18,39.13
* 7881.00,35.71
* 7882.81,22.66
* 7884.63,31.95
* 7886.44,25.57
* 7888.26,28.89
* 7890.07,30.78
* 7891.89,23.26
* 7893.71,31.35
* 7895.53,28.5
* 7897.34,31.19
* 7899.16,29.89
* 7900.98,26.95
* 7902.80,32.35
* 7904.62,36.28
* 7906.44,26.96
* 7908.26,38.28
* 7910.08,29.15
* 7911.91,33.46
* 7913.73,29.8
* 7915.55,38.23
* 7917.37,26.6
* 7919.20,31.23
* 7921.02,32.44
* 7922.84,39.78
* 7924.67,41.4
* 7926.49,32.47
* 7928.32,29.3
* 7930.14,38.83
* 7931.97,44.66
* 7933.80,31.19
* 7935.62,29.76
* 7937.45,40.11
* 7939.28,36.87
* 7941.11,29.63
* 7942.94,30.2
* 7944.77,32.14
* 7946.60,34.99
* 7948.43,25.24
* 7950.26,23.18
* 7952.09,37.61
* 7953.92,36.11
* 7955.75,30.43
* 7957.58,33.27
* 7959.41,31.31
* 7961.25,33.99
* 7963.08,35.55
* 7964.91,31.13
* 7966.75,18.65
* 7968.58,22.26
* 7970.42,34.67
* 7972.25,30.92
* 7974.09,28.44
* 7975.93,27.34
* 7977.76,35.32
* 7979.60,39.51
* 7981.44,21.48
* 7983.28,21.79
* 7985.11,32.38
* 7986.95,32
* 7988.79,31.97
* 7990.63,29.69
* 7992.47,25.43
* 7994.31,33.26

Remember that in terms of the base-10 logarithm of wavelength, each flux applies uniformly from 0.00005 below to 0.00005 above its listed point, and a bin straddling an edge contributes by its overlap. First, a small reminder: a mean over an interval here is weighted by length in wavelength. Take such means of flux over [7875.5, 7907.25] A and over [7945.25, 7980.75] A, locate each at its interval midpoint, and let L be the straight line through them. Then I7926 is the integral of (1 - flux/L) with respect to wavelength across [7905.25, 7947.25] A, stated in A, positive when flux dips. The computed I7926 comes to -4.2 A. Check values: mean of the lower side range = 30.5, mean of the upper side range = 31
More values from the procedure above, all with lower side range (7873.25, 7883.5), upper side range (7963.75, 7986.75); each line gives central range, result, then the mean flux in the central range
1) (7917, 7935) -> -3.0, 35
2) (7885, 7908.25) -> 0.6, 29.7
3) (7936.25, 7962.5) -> -2.8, 32.5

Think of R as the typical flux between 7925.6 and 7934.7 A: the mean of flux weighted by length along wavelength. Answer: 35.3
